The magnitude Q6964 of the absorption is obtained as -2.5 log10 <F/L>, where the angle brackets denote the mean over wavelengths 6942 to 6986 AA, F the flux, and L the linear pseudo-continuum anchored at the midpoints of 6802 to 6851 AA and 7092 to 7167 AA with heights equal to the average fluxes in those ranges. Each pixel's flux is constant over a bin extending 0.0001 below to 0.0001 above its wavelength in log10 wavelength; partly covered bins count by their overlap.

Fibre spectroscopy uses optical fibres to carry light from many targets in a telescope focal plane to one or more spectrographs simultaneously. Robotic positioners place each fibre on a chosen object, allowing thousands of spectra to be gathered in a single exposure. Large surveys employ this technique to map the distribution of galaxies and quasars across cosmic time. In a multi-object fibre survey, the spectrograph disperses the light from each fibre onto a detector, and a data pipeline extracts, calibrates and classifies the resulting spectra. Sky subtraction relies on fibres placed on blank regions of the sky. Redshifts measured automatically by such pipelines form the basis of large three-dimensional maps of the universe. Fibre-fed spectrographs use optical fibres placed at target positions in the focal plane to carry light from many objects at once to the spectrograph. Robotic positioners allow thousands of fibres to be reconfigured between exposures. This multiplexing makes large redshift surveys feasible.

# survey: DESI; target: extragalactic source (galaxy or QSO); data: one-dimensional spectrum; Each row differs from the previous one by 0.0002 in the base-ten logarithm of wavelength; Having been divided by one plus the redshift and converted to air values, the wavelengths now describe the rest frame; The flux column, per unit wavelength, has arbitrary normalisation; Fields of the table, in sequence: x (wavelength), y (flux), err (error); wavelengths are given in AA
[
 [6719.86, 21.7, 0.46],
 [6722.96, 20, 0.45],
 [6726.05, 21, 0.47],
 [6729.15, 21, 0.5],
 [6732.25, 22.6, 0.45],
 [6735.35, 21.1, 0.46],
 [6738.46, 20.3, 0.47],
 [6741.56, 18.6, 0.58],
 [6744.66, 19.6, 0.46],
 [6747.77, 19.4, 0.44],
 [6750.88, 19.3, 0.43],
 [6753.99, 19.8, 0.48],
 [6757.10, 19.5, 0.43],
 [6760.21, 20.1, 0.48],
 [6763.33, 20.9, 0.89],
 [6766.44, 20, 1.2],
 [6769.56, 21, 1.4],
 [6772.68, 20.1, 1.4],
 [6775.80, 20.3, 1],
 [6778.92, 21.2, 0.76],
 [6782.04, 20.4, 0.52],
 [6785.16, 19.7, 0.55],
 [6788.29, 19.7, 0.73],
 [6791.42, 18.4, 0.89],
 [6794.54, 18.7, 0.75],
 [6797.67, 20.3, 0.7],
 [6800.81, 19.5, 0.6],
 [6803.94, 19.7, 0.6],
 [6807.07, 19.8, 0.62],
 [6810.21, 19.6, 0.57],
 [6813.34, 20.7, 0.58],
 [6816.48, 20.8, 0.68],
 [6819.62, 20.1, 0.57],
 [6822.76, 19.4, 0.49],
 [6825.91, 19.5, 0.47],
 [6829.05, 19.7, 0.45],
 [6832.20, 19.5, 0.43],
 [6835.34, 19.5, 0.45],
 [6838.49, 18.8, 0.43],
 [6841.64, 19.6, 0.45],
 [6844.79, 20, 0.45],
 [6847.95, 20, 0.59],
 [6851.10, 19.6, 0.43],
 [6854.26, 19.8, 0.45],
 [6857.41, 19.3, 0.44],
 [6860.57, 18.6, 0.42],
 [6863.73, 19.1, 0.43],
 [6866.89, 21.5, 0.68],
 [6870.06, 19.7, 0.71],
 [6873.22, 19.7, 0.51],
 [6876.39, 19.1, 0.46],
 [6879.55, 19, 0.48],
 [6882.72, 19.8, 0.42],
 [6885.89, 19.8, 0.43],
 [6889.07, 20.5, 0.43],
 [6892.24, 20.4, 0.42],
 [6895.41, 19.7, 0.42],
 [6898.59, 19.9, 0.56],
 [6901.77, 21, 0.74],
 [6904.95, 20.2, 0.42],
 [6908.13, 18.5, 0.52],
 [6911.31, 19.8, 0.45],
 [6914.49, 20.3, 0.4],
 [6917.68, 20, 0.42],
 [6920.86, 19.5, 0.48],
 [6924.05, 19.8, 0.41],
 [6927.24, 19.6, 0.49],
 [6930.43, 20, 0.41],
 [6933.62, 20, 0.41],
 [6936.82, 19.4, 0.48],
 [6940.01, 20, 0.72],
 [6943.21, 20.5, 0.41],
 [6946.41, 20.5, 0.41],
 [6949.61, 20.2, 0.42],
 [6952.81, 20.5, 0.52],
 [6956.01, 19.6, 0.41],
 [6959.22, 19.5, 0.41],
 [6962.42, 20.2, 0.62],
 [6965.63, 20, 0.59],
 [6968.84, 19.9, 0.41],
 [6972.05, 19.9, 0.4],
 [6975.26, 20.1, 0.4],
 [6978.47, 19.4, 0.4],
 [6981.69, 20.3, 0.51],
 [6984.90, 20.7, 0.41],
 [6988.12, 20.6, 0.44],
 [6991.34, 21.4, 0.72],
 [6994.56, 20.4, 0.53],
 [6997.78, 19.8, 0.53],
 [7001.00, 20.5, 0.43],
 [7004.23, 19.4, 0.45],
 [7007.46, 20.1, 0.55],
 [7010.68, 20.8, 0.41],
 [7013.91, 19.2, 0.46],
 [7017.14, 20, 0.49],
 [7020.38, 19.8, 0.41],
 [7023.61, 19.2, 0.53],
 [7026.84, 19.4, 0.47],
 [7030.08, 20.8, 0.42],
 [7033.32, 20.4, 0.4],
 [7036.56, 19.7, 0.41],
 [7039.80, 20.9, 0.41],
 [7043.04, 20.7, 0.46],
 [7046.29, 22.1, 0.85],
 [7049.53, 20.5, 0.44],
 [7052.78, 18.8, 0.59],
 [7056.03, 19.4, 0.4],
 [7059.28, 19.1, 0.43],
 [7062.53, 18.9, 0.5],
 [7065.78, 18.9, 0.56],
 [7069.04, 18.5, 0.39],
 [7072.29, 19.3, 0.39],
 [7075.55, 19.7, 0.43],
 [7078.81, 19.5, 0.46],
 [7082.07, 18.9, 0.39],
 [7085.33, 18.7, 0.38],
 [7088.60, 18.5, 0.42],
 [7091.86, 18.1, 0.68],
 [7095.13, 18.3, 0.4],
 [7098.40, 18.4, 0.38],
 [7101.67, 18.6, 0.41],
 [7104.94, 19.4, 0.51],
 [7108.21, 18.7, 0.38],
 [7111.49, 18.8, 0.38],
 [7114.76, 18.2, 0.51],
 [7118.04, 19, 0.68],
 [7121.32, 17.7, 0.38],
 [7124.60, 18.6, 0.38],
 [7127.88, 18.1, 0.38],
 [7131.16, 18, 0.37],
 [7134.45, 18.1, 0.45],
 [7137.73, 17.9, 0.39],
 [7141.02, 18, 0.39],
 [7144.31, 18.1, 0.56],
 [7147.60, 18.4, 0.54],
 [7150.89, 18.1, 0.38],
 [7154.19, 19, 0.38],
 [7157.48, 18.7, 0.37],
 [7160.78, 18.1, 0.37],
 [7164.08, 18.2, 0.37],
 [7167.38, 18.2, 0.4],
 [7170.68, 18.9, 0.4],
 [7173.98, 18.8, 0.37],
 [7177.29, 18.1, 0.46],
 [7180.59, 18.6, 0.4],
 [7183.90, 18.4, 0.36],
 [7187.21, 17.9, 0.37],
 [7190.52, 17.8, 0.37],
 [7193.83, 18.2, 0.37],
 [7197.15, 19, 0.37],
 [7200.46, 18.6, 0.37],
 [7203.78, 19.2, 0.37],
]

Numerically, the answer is -0.05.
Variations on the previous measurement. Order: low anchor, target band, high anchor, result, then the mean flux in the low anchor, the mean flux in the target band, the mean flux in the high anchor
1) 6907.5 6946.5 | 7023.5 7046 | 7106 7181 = -0.068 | 19.8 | 20.3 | 18.4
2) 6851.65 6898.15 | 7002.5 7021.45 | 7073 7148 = -0.048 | 19.7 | 19.9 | 18.5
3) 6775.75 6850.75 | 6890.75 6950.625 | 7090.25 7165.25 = -0.037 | 19.8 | 20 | 18.4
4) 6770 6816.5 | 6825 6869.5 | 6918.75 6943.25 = 0.015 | 19.9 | 19.6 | 19.8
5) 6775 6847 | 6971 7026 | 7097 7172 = -0.062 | 19.8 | 20.1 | 18.4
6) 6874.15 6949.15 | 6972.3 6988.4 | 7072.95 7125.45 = -0.039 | 19.9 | 20.2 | 18.7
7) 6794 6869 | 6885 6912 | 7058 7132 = -0.029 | 19.7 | 20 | 18.7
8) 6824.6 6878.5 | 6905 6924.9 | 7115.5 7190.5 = -0.021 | 19.6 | 19.7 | 18.3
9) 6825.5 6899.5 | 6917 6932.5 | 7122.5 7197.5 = -0.022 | 19.7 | 19.8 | 18.3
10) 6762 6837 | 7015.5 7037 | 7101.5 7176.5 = -0.055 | 19.9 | 19.9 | 18.4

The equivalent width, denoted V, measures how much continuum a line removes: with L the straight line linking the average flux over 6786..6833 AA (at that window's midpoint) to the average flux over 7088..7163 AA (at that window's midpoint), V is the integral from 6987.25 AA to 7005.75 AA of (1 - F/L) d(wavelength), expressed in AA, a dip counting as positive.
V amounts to -1.4 AA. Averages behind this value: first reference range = 19.7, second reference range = 18.4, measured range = 20.3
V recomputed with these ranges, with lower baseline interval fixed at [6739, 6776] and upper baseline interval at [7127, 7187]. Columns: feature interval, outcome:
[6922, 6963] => -1.8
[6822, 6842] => 0.2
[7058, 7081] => -0.6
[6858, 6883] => -0.1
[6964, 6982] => -0.8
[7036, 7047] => -1.2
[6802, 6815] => -0.2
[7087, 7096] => 0.1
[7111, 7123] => 0.1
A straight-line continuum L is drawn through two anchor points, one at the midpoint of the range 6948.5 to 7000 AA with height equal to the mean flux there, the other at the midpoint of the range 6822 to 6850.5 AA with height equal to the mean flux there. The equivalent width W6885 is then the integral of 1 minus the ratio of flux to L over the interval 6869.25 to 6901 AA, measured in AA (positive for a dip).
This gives -0.03 AA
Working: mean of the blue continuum 19.6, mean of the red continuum 20.2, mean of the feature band 19.8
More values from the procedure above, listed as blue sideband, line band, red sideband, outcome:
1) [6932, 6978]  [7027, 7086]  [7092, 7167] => -2.0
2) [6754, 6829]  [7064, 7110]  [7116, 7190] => -0.5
